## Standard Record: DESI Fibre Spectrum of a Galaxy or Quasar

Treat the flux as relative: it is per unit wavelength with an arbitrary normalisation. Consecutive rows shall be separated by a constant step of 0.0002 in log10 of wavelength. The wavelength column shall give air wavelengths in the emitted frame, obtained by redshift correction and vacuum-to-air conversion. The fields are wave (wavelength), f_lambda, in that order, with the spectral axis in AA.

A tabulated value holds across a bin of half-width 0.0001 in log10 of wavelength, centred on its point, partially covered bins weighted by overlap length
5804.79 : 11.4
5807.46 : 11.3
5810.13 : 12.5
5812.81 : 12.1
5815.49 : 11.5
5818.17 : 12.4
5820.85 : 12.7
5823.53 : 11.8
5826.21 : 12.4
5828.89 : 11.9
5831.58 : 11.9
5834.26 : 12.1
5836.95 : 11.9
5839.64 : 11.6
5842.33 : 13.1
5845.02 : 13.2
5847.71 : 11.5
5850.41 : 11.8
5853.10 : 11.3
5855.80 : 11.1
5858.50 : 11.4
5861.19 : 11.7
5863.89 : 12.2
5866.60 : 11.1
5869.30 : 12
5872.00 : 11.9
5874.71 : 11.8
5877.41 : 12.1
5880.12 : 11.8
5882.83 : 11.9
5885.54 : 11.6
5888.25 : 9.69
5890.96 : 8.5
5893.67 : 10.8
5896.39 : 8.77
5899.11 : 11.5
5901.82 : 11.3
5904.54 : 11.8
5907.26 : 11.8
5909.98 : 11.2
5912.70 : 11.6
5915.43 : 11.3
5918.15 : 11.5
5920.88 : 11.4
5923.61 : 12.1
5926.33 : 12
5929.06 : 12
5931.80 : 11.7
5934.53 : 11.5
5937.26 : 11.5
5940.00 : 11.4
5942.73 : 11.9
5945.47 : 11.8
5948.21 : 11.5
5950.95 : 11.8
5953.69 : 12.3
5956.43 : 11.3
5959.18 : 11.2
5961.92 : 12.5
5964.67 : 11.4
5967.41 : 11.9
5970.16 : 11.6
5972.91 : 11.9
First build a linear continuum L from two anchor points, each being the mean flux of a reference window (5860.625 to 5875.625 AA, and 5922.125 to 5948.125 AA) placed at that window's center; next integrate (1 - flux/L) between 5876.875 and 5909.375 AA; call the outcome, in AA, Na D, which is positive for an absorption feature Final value 2.3 AA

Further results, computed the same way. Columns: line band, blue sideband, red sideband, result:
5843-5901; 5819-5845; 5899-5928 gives 2.8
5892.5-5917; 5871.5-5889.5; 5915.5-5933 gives 1.1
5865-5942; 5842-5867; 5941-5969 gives 2.9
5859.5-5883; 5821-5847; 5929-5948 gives 0.4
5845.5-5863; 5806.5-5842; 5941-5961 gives 0.6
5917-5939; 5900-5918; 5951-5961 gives -0.3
